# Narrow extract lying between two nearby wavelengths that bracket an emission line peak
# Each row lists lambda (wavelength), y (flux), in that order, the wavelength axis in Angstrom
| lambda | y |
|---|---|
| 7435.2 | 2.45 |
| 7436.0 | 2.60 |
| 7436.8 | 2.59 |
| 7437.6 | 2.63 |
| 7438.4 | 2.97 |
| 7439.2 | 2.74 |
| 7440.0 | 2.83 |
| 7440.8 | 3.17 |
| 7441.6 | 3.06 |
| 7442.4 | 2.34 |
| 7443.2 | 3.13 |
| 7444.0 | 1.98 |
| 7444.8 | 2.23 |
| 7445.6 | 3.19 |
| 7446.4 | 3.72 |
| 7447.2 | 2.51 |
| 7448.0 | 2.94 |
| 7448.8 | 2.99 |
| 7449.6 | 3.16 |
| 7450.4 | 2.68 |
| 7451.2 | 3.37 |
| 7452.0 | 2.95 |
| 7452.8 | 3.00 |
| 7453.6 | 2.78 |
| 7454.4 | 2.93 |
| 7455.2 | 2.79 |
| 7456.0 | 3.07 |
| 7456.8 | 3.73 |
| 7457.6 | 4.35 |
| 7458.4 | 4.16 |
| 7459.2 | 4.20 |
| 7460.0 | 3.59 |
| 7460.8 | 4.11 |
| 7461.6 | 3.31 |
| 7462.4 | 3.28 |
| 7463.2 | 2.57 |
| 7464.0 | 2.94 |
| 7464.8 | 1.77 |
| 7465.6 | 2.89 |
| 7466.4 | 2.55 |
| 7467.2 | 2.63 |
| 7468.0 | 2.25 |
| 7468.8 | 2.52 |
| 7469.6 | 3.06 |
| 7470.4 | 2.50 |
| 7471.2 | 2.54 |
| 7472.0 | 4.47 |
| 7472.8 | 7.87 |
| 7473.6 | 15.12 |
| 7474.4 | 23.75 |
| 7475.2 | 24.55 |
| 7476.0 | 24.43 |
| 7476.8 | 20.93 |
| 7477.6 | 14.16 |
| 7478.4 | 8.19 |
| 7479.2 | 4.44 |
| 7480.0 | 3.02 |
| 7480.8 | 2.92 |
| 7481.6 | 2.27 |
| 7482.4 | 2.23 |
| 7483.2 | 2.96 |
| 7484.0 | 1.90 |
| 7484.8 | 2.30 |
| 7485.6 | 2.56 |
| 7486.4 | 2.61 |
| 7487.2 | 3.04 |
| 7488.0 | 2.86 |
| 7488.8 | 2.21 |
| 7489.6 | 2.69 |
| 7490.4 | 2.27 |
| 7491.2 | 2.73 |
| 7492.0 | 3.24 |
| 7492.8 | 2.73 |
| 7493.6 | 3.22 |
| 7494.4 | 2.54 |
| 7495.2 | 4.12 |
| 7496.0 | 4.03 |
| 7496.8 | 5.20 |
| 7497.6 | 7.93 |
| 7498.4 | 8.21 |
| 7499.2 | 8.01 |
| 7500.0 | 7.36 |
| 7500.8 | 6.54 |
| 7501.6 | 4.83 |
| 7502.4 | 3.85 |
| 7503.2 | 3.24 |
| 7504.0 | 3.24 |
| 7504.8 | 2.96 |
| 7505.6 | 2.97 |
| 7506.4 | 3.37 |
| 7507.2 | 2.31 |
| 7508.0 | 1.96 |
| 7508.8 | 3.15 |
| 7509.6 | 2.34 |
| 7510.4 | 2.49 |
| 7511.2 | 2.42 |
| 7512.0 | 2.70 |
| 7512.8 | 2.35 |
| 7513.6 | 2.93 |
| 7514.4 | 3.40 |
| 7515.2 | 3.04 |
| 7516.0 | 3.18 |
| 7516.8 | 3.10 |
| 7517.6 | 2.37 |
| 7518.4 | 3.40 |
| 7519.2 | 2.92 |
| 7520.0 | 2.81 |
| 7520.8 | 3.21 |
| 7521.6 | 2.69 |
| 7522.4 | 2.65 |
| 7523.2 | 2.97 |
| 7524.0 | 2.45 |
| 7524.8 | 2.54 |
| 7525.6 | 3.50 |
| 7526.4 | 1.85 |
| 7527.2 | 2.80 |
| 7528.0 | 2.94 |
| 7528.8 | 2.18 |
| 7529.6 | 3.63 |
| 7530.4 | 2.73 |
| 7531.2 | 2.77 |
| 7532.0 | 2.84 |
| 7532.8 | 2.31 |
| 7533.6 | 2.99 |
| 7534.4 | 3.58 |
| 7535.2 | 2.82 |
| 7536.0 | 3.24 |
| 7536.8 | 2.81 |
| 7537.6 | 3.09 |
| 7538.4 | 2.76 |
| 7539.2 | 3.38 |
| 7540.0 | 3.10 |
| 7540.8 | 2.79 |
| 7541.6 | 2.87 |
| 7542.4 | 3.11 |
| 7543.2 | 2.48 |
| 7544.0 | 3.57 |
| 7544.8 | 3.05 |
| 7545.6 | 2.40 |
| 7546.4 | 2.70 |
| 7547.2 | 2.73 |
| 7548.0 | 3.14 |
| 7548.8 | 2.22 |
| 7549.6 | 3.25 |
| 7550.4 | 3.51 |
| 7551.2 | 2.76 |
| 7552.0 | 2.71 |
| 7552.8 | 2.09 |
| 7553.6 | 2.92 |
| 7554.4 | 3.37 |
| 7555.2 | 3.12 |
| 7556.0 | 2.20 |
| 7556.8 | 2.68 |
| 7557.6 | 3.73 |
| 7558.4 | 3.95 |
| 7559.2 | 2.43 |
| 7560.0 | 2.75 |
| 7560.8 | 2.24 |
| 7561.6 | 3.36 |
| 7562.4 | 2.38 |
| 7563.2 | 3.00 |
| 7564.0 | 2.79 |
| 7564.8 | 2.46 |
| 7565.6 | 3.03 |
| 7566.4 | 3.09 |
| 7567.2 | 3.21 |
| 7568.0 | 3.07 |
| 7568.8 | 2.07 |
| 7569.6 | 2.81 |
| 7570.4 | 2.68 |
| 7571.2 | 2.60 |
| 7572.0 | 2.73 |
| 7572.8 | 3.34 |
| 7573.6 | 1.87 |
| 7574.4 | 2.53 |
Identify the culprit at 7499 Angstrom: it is [N II] 6583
